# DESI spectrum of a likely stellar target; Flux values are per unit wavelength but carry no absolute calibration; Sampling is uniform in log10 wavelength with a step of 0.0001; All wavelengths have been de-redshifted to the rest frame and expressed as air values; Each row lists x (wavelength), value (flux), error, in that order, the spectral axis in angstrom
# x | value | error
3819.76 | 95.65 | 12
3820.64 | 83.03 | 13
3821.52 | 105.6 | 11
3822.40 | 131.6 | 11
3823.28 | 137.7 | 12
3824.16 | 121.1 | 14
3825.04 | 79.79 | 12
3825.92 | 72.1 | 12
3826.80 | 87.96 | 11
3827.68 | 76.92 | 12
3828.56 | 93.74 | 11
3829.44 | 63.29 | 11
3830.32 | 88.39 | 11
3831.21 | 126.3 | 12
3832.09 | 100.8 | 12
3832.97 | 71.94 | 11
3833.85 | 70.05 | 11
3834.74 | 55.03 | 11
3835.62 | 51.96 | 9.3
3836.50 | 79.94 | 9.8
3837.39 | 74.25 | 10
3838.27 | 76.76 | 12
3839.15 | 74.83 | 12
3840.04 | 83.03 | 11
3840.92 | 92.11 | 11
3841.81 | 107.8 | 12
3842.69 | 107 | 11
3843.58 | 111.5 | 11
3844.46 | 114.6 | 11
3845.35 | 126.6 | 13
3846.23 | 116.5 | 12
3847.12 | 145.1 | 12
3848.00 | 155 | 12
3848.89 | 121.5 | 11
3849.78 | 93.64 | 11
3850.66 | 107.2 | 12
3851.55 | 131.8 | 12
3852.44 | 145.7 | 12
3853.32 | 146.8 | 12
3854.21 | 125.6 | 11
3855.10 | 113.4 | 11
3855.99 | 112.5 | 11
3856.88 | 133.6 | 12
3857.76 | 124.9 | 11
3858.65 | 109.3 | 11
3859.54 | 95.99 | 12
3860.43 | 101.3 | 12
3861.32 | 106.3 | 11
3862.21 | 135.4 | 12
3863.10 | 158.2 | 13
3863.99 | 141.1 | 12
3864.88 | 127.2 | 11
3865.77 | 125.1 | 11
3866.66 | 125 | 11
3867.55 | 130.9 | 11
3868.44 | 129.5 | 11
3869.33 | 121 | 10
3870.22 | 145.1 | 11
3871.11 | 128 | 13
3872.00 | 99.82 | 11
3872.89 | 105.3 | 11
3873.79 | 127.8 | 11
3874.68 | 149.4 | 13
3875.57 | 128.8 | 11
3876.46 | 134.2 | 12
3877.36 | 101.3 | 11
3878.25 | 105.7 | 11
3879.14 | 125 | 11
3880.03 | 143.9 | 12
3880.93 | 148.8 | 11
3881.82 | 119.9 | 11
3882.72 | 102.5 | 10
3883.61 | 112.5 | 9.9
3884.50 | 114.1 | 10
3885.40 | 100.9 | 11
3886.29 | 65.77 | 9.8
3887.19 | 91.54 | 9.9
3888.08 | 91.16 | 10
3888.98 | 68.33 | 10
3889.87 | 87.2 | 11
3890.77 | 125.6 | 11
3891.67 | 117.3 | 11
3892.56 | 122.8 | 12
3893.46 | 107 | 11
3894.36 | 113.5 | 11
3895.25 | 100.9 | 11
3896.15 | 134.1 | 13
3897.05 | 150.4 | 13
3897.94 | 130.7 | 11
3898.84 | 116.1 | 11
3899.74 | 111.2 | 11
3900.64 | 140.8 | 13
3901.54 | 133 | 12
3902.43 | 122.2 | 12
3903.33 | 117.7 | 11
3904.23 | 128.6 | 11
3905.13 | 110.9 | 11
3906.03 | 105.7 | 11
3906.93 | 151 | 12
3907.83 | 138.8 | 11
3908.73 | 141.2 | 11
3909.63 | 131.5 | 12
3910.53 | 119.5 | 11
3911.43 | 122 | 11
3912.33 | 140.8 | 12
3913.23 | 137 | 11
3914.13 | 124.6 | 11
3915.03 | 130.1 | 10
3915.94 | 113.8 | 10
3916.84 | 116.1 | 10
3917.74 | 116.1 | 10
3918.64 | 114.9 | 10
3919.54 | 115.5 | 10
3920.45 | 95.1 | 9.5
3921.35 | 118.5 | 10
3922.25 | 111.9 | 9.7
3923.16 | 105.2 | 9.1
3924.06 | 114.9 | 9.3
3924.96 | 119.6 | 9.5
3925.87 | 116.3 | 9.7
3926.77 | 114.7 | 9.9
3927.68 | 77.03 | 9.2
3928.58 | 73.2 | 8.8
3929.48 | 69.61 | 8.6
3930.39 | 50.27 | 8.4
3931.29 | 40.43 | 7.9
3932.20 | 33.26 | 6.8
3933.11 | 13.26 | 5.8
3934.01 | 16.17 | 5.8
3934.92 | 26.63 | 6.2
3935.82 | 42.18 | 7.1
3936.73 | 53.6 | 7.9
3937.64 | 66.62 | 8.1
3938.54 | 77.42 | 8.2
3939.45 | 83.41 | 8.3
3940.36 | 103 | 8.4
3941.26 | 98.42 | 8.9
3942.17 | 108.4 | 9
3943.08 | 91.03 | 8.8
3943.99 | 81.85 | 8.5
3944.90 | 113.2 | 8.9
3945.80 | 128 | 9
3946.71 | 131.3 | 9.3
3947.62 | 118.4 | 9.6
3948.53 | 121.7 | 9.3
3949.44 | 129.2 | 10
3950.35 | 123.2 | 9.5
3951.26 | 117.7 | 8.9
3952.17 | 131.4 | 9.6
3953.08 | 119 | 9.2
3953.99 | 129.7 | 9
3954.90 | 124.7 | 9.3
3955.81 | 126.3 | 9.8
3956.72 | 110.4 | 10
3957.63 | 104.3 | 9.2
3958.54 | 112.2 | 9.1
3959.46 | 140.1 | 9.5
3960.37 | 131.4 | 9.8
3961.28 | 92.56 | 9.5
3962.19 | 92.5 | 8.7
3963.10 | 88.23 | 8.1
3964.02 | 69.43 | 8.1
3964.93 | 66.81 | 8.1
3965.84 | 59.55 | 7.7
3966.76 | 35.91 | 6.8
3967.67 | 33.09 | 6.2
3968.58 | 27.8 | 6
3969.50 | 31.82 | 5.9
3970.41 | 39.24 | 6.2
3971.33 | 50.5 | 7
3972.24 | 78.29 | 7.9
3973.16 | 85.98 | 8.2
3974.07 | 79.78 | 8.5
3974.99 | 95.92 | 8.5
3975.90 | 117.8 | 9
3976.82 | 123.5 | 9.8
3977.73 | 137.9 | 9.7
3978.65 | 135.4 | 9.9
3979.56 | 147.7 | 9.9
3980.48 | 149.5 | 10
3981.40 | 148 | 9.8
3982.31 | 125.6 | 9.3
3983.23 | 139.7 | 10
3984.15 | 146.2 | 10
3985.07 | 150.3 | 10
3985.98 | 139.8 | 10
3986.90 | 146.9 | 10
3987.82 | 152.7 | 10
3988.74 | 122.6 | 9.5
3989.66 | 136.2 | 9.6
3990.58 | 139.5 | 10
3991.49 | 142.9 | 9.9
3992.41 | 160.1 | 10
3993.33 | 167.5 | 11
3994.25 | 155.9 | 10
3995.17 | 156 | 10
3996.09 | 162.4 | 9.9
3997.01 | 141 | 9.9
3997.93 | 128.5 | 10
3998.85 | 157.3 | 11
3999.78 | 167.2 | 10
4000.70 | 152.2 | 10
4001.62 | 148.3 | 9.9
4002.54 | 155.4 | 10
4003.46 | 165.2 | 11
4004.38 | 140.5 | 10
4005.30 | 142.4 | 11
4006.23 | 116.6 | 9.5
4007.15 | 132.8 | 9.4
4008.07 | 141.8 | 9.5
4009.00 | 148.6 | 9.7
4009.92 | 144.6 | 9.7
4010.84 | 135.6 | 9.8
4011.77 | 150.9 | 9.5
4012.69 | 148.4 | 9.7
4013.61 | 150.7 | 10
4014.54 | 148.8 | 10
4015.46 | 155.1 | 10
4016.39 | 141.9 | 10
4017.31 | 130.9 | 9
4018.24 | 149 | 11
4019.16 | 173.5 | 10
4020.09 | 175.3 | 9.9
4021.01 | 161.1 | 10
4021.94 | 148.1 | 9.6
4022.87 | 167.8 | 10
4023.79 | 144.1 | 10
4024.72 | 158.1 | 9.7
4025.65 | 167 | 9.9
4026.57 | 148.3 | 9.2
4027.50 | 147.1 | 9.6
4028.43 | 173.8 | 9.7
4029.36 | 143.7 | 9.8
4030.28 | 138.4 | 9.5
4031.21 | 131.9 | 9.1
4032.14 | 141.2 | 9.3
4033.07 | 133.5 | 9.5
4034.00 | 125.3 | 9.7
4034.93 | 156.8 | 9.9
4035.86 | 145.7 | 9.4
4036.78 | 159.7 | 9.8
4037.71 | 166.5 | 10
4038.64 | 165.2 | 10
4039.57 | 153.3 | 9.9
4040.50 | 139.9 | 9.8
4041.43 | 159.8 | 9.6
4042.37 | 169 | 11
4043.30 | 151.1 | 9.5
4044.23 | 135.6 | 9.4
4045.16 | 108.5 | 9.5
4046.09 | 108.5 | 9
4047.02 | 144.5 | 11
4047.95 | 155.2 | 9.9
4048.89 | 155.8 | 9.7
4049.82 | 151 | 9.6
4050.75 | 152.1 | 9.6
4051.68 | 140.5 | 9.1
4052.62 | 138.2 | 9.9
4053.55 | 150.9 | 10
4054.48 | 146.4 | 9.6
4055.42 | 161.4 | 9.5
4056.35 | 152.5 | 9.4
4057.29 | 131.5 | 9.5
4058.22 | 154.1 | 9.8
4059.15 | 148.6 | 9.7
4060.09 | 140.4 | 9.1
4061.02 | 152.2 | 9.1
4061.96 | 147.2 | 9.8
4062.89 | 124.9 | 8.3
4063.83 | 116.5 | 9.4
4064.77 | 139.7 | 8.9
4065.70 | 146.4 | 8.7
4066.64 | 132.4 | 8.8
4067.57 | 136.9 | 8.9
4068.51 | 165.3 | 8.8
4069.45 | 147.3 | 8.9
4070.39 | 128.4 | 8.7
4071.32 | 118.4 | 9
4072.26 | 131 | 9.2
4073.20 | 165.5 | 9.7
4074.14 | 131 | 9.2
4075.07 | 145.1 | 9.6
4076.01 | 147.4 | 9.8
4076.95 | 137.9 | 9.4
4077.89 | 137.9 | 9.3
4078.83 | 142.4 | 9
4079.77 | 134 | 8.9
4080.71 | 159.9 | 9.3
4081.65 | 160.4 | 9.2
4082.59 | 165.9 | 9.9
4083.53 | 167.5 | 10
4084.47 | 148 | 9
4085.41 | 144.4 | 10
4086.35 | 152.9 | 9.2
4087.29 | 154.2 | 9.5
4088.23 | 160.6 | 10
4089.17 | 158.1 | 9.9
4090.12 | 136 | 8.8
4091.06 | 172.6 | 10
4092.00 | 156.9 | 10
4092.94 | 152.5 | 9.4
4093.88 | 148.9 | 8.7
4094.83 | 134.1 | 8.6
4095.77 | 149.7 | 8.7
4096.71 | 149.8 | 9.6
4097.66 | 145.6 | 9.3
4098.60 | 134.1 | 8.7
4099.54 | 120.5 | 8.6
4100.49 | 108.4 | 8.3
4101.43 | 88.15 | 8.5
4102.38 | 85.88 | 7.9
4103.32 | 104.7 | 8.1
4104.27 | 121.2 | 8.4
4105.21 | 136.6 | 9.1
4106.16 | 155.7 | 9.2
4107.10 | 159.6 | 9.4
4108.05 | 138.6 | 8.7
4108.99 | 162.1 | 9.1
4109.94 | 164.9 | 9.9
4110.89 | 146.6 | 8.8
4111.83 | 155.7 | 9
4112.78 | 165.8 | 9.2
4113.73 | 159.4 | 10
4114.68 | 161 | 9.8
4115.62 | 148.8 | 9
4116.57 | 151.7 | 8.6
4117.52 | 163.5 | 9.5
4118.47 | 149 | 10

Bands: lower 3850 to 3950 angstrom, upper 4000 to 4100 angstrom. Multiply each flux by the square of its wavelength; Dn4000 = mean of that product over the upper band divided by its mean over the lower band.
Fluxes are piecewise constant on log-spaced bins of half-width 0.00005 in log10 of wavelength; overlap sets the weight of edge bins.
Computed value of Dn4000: 1.44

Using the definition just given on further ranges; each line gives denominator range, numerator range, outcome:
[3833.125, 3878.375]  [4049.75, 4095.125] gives 1.43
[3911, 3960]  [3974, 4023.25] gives 1.49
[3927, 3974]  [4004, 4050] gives 1.83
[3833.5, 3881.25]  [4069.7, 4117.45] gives 1.40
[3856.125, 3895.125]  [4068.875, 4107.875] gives 1.34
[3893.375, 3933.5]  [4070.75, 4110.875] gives 1.41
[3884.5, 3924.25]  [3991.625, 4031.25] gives 1.36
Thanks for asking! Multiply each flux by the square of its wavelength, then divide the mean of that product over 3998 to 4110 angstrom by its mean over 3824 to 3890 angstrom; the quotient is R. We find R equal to 1.47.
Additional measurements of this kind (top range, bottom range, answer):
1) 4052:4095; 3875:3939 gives 1.51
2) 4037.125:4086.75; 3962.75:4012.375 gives 1.23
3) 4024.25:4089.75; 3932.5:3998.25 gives 1.44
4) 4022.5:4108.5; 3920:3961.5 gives 1.60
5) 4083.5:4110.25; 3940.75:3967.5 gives 1.43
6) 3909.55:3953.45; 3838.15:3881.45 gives 0.84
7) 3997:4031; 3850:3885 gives 1.30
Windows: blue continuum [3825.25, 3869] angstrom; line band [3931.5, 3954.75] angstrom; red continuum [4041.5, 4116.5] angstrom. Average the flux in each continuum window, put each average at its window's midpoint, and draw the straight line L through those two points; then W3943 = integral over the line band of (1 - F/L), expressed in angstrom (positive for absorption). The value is 6.2 angstrom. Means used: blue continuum 107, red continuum 144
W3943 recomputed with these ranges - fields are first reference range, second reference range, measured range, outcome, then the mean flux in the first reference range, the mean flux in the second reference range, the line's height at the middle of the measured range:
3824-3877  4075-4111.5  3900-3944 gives 7.3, 110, 143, 120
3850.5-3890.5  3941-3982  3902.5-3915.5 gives -1.9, 119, 102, 112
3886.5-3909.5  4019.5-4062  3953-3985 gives 7.9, 118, 149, 133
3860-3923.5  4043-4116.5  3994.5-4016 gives -2.1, 120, 144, 134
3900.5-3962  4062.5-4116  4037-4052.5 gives -1.7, 105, 143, 133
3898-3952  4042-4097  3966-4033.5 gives -4.4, 103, 146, 125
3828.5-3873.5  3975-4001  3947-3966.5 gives 3.8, 111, 144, 136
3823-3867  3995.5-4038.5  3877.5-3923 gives 1.0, 107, 149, 120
